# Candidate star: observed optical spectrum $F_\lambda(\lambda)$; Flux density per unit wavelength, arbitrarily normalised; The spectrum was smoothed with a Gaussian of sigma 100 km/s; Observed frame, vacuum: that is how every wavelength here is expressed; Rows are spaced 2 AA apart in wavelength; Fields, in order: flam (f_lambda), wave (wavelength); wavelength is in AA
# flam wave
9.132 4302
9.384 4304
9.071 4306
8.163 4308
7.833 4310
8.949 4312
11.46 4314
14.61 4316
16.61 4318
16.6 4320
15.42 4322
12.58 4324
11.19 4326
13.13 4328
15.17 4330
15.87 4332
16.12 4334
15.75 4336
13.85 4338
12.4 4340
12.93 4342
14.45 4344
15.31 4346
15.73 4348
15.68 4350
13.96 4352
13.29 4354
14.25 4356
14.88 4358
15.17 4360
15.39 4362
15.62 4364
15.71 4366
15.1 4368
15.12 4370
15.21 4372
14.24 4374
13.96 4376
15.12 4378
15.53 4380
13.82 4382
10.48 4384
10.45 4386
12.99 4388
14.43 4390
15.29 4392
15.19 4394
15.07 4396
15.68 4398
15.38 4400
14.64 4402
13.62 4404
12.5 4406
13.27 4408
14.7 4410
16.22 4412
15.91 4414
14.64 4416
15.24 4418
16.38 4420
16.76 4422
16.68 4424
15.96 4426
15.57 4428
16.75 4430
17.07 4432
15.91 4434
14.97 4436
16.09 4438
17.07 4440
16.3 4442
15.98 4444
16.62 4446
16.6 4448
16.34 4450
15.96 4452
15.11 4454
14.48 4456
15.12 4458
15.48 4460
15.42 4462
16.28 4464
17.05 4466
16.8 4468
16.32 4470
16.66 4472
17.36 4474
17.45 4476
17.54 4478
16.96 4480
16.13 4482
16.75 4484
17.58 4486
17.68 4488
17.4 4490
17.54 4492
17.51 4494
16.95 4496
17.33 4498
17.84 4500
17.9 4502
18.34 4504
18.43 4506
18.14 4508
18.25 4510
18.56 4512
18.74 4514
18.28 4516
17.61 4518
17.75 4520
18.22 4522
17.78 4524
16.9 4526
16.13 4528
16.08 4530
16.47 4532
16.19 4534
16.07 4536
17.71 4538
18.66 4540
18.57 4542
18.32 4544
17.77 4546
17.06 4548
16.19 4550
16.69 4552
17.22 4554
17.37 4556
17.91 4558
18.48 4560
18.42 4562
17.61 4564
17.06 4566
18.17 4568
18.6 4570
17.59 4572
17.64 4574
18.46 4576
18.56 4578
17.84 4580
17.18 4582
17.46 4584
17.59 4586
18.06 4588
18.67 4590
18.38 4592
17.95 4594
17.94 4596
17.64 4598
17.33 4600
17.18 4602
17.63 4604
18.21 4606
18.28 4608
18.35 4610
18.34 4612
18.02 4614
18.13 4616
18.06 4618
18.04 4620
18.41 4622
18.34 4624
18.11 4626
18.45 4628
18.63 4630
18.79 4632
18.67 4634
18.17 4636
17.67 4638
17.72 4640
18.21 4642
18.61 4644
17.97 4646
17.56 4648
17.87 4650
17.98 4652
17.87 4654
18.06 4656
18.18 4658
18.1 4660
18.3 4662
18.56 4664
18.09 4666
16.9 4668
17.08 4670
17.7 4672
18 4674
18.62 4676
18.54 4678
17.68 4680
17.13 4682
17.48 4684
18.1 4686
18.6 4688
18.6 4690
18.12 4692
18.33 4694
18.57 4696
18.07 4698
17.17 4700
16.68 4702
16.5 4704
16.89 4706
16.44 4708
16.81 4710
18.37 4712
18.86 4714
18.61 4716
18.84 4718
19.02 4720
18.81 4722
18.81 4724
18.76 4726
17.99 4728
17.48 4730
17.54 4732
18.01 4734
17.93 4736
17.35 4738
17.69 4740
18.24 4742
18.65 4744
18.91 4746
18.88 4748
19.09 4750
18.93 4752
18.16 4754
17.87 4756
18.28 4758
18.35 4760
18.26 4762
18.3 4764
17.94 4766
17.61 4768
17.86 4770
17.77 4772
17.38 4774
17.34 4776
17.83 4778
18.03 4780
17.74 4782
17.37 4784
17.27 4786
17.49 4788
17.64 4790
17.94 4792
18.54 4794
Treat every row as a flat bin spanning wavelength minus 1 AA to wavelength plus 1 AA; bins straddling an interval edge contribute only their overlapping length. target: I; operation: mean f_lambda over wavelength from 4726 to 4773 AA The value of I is 18.1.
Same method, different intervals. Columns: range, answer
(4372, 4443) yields 15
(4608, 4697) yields 18.1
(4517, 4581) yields 17.5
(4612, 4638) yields 18.3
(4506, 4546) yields 17.6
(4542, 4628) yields 17.9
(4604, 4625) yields 18.2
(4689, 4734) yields 18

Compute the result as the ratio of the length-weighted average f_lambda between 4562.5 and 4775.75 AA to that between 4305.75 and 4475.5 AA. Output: 1.22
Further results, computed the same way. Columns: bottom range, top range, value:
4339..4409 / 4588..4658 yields 1.26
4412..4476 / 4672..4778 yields 1.12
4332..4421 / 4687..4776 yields 1.24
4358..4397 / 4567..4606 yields 1.24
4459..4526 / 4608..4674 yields 1.04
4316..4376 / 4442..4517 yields 1.16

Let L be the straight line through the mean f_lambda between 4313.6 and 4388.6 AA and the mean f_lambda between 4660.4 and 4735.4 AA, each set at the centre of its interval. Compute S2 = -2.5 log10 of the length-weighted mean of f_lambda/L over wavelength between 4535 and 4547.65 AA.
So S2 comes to -0.09 mag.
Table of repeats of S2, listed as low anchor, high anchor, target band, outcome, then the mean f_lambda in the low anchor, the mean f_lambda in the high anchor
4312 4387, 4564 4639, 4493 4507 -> -0.08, 14.3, 18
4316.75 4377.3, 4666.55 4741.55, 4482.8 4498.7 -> -0.09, 14.7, 17.9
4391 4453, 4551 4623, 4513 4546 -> -0.02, 15.6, 17.9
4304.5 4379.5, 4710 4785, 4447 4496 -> -0.09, 13.9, 18.2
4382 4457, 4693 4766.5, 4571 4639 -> -0.07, 15.2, 18.1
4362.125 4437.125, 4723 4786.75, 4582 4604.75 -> -0.07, 14.9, 18.1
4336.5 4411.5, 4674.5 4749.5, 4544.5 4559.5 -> -0.06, 14.4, 18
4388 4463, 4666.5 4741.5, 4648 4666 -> -0.04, 15.5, 17.9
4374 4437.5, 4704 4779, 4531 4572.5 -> -0.08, 14.8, 18.1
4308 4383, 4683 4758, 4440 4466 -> -0.04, 14.2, 18.1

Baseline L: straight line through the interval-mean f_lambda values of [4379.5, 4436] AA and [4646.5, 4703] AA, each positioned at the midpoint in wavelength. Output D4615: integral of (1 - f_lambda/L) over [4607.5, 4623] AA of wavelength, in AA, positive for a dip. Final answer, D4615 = -0.86 AA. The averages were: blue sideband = 14.9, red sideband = 17.9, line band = 18.2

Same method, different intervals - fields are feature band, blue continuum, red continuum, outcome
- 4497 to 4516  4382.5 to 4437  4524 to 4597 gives -1.8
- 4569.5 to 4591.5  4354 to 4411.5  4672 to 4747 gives -1.8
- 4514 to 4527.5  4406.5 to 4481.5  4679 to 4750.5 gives -0.9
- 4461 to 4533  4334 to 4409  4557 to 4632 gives -3.9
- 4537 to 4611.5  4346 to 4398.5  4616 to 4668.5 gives -2.6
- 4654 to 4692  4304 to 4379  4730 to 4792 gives -1.9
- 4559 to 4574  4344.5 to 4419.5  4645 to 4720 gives -1.2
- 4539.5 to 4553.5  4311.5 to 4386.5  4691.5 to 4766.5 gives -1.1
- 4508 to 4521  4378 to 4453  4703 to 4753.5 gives -1.7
